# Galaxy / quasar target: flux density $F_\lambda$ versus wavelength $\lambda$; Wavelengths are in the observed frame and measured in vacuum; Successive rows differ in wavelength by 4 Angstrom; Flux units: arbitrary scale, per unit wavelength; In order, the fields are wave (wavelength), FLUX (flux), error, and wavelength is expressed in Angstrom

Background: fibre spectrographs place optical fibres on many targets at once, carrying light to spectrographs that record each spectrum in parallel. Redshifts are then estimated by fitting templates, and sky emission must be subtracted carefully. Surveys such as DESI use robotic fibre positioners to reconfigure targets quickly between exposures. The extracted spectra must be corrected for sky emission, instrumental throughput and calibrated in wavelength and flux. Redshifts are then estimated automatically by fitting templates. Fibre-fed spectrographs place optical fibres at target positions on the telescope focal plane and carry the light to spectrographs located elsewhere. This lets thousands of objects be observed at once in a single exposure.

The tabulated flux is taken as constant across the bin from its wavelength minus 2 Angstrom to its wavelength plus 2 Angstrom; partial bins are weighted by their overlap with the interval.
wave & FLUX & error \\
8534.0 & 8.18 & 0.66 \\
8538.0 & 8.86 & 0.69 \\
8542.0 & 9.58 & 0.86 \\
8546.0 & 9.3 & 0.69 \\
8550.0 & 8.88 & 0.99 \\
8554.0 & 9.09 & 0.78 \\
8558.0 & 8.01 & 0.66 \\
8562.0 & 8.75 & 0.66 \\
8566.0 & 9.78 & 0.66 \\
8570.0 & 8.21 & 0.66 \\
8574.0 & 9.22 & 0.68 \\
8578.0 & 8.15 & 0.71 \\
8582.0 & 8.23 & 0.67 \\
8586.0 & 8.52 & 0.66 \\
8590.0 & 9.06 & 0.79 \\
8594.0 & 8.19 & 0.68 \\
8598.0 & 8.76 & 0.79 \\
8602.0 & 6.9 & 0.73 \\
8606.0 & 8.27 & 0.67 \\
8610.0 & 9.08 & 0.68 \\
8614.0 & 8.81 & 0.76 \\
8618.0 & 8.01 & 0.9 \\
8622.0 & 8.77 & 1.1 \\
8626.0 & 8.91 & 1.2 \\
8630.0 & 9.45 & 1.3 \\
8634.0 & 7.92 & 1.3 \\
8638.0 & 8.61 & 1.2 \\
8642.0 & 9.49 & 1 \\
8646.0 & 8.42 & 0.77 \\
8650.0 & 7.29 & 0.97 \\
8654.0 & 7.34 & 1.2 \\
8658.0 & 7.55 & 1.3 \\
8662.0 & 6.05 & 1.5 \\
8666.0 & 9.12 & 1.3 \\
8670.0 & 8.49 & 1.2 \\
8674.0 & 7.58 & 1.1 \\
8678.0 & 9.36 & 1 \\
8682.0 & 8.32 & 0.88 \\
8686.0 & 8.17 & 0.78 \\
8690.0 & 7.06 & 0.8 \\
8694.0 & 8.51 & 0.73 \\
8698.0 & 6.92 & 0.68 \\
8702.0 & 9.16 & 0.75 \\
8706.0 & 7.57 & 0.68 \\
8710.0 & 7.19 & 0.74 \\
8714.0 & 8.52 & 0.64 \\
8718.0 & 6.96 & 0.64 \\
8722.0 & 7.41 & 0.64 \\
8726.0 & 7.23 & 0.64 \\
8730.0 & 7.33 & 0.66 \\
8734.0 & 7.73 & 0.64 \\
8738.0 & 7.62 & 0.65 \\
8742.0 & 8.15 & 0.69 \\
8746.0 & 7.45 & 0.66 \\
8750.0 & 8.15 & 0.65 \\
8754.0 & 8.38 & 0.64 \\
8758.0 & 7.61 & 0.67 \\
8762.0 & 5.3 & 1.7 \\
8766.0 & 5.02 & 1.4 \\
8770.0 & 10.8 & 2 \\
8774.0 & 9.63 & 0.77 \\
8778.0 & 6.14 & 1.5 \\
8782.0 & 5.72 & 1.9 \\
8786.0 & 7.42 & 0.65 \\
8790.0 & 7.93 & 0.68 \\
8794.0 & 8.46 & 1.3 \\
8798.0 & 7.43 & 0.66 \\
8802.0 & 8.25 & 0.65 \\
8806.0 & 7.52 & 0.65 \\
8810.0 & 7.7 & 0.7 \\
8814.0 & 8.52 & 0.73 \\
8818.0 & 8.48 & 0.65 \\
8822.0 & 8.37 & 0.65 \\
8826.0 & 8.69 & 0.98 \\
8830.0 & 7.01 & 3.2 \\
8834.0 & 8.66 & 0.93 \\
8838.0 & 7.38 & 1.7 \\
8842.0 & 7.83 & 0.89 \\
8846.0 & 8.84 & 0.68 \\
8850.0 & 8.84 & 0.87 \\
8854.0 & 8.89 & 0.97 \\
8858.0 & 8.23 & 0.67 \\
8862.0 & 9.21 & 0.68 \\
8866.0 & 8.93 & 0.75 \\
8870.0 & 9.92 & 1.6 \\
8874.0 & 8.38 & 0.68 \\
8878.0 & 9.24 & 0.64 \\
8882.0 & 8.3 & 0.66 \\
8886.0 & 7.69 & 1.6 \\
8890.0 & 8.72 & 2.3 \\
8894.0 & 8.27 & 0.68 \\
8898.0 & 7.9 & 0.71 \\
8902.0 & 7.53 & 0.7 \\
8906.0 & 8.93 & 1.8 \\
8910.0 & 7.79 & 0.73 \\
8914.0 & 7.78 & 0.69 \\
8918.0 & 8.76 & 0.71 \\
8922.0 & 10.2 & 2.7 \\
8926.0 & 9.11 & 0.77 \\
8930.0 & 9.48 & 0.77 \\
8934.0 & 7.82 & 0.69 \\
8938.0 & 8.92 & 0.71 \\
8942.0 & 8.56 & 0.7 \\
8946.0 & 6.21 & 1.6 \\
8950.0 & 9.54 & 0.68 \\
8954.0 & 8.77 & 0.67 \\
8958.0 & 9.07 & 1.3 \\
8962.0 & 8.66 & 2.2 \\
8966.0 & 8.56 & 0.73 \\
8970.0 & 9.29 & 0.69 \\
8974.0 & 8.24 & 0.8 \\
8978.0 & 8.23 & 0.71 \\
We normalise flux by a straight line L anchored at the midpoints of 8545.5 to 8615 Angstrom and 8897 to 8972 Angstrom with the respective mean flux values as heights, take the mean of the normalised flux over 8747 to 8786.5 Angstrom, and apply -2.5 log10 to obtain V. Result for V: 0.16 mag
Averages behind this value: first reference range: 8.61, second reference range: 8.58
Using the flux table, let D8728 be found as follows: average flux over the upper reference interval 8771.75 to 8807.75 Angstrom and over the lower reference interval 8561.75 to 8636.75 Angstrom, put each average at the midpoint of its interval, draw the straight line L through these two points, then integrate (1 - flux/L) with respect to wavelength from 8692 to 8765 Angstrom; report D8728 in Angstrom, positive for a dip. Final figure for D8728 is 3.2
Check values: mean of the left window 8.57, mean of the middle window 7.59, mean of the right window 7.63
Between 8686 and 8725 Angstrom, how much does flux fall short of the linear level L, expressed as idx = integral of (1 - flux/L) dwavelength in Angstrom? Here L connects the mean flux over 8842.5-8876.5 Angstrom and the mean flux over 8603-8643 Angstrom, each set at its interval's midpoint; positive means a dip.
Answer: 4.6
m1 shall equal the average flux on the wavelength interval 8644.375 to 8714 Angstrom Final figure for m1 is 7.9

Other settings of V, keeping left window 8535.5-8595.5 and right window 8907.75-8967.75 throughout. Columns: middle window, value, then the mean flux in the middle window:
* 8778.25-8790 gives 0.28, 6.74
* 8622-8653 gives 0.03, 8.56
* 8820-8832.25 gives 0.08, 8.04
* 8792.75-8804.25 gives 0.09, 8.01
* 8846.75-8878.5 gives -0.04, 8.94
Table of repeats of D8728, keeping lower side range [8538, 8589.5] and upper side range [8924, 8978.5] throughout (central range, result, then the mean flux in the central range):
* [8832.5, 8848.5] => 0.90 Angstrom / 8.18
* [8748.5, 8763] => 2.07 Angstrom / 7.47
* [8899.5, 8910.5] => 0.67 Angstrom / 8.12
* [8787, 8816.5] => 2.48 Angstrom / 7.96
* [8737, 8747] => 1.08 Angstrom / 7.78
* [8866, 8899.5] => 0.26 Angstrom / 8.58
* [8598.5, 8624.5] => 1.33 Angstrom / 8.34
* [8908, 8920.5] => 0.64 Angstrom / 8.19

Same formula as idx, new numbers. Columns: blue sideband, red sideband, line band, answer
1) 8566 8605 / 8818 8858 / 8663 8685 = -0.16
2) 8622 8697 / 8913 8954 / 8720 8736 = 1.72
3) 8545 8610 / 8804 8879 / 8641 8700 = 4.04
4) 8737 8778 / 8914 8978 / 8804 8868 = -1.42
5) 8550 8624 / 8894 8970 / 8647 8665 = 2.75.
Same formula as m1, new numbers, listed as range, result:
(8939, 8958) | 8.39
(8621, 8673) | 8.24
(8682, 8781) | 7.66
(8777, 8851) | 7.86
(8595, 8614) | 8.31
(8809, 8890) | 8.47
